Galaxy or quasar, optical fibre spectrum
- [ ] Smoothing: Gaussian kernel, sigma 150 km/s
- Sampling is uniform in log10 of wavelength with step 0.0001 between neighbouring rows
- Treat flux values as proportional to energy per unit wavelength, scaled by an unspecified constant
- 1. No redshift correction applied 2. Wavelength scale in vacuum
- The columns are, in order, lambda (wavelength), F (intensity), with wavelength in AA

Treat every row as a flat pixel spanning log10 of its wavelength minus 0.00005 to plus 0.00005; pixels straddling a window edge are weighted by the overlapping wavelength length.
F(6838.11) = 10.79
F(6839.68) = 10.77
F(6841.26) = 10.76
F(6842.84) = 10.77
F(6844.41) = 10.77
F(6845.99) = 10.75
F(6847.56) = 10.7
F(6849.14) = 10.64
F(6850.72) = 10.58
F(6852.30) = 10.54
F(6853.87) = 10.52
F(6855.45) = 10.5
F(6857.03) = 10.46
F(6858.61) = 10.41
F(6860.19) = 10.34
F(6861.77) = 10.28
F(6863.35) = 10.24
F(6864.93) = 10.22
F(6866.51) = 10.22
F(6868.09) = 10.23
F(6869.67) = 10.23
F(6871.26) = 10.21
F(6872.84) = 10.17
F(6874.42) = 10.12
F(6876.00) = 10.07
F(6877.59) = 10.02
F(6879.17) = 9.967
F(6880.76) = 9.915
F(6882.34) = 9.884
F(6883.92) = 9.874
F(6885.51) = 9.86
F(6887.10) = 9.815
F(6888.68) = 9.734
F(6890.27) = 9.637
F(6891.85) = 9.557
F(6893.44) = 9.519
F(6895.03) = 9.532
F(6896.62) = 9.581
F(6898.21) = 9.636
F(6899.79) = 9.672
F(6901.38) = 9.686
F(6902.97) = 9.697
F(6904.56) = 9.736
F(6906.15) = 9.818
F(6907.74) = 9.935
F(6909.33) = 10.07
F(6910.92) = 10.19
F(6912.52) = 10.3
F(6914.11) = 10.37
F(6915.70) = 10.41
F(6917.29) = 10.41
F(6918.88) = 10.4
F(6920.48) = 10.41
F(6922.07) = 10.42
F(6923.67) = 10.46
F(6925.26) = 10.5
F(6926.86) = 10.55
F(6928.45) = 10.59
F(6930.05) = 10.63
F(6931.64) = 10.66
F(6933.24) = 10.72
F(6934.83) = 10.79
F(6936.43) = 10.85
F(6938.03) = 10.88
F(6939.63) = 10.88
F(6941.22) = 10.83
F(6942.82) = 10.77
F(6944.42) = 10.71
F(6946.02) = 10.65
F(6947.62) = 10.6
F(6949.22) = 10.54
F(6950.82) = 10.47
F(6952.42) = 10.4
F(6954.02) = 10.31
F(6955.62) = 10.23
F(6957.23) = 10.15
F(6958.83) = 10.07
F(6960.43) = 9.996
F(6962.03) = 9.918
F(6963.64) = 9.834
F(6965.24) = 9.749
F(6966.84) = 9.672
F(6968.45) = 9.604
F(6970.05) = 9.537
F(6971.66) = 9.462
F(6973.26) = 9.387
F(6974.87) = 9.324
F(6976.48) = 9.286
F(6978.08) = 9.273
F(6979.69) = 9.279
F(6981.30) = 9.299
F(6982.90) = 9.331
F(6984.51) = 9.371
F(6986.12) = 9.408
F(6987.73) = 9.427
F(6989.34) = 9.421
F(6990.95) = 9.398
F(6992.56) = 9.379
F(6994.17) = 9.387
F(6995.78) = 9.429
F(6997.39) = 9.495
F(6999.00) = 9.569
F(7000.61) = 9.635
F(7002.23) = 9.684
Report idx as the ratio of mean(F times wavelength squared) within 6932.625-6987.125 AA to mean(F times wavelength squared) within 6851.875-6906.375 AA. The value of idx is 1.0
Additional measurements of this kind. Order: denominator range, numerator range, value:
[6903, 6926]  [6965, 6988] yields 0.94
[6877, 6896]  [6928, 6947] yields 1.12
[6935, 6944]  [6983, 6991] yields 0.88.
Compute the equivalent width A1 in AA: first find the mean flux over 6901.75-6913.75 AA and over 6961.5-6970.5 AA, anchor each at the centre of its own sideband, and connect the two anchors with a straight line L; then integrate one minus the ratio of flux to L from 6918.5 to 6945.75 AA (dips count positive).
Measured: -2.2 AA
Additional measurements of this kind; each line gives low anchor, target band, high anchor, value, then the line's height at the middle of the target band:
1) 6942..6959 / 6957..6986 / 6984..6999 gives 1.0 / 9.93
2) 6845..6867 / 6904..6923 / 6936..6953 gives 0.7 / 10.6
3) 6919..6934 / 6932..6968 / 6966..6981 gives -1.5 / 9.98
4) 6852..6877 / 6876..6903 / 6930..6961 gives 1.6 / 10.4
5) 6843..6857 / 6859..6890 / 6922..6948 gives 1.7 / 10.6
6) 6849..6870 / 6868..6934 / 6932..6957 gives 2.7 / 10.5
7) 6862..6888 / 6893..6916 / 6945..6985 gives 0.3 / 9.99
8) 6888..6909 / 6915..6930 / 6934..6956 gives -0.4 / 10.2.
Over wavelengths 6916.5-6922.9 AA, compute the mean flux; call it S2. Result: 10.4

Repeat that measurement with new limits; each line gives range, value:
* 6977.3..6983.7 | 9.3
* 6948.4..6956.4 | 10.4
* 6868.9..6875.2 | 10.2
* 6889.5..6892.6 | 9.62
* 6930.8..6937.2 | 10.8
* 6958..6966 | 9.92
